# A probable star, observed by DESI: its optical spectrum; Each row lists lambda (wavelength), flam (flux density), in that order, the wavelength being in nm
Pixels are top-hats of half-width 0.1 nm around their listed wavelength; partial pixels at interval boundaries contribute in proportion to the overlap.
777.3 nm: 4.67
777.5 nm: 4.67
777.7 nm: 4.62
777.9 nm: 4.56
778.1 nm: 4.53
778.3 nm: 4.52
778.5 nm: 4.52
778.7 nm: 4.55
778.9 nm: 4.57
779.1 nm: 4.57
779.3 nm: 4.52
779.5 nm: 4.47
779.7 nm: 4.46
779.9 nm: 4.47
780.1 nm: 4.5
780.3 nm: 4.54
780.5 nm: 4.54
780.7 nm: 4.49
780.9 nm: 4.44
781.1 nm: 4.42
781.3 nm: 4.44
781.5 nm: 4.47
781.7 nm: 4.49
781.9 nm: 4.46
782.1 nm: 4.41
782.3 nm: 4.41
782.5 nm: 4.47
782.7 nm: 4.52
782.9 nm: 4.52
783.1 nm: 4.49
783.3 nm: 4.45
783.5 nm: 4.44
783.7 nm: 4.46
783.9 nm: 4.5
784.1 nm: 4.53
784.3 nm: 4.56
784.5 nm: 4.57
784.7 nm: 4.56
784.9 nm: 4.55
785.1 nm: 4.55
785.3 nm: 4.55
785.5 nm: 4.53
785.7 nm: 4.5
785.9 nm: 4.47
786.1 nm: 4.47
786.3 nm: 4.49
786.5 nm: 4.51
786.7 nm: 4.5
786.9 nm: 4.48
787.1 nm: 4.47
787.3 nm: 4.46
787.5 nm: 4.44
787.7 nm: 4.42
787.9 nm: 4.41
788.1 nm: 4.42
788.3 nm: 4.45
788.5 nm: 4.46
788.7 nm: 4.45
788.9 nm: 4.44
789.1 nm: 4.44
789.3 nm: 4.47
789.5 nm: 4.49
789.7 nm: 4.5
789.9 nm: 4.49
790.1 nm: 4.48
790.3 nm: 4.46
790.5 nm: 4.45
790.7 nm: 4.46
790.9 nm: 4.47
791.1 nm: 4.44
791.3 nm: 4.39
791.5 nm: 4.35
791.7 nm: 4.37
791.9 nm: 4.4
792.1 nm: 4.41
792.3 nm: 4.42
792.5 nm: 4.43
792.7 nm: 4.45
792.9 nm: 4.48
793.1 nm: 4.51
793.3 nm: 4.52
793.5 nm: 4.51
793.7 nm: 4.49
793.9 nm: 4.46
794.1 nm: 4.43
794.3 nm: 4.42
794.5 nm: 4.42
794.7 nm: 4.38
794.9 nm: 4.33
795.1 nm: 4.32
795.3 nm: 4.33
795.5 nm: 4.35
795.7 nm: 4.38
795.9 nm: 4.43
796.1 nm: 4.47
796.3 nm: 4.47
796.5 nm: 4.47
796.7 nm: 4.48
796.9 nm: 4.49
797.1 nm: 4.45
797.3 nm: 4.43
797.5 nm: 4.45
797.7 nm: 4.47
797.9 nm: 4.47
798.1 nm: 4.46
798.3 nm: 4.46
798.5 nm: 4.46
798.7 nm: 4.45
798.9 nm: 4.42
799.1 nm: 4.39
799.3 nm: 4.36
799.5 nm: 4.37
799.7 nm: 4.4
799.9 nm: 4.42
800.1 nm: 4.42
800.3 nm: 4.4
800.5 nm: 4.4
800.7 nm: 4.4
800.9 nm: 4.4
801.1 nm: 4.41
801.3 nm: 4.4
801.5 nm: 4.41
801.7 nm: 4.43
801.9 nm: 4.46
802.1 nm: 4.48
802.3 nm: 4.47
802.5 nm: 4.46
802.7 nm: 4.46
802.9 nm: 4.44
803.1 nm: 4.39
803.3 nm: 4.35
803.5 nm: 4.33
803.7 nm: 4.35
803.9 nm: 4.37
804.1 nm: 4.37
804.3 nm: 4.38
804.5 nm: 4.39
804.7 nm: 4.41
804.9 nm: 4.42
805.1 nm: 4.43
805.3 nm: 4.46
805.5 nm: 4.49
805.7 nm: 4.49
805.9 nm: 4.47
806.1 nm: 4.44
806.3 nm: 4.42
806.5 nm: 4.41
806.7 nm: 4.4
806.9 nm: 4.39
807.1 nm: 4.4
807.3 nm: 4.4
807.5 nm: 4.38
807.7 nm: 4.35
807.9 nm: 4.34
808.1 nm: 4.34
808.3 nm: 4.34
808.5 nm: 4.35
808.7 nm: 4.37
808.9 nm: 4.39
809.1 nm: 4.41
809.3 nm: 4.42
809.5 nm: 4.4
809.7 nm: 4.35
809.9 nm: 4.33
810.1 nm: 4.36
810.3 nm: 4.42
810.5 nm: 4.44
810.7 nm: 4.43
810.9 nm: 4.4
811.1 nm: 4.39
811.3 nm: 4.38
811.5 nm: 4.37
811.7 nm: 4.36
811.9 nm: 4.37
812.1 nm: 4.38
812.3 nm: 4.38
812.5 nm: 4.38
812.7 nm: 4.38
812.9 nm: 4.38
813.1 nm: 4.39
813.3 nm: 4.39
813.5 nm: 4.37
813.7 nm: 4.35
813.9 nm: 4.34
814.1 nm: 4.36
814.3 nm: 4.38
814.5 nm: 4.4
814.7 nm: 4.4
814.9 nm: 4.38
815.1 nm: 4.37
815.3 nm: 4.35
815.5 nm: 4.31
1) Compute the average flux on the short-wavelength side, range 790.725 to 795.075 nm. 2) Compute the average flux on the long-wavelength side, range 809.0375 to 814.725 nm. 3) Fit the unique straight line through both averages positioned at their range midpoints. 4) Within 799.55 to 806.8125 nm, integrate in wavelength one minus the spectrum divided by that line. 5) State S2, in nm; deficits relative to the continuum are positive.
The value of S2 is -0.02 nm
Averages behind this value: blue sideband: 4.43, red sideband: 4.38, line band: 4.42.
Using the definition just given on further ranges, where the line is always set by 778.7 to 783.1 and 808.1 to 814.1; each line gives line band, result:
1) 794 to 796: 0.03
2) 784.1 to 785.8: -0.03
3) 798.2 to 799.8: 0.00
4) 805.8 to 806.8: -0.01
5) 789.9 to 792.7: 0.01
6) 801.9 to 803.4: -0.01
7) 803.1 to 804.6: 0.01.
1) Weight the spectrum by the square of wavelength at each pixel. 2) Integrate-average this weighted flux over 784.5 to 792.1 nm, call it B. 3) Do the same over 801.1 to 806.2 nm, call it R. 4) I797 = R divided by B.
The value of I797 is 1.03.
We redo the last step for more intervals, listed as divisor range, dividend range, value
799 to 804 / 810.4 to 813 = 1.02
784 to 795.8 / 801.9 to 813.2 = 1.03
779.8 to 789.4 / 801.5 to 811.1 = 1.04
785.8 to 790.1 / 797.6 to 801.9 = 1.02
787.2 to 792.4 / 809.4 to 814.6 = 1.04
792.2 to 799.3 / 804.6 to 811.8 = 1.02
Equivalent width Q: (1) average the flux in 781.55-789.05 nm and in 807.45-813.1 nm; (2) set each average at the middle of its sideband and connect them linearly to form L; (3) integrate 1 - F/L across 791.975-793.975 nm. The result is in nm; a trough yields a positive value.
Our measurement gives -0.008 nm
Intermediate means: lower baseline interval 4.48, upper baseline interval 4.38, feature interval 4.47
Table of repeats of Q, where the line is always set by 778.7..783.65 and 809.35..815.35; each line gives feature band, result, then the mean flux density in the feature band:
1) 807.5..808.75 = 0.012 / 4.35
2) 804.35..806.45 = -0.018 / 4.44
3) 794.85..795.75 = 0.019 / 4.34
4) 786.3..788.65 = 0.002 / 4.46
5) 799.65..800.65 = 0.003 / 4.41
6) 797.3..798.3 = -0.007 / 4.46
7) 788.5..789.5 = 0.000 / 4.46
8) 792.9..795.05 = -0.002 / 4.45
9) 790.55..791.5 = 0.004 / 4.43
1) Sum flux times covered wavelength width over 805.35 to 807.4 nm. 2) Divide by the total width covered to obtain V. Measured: 4.43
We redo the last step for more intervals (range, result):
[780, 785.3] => 4.49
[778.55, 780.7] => 4.52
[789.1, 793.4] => 4.45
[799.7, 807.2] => 4.42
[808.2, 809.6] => 4.38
